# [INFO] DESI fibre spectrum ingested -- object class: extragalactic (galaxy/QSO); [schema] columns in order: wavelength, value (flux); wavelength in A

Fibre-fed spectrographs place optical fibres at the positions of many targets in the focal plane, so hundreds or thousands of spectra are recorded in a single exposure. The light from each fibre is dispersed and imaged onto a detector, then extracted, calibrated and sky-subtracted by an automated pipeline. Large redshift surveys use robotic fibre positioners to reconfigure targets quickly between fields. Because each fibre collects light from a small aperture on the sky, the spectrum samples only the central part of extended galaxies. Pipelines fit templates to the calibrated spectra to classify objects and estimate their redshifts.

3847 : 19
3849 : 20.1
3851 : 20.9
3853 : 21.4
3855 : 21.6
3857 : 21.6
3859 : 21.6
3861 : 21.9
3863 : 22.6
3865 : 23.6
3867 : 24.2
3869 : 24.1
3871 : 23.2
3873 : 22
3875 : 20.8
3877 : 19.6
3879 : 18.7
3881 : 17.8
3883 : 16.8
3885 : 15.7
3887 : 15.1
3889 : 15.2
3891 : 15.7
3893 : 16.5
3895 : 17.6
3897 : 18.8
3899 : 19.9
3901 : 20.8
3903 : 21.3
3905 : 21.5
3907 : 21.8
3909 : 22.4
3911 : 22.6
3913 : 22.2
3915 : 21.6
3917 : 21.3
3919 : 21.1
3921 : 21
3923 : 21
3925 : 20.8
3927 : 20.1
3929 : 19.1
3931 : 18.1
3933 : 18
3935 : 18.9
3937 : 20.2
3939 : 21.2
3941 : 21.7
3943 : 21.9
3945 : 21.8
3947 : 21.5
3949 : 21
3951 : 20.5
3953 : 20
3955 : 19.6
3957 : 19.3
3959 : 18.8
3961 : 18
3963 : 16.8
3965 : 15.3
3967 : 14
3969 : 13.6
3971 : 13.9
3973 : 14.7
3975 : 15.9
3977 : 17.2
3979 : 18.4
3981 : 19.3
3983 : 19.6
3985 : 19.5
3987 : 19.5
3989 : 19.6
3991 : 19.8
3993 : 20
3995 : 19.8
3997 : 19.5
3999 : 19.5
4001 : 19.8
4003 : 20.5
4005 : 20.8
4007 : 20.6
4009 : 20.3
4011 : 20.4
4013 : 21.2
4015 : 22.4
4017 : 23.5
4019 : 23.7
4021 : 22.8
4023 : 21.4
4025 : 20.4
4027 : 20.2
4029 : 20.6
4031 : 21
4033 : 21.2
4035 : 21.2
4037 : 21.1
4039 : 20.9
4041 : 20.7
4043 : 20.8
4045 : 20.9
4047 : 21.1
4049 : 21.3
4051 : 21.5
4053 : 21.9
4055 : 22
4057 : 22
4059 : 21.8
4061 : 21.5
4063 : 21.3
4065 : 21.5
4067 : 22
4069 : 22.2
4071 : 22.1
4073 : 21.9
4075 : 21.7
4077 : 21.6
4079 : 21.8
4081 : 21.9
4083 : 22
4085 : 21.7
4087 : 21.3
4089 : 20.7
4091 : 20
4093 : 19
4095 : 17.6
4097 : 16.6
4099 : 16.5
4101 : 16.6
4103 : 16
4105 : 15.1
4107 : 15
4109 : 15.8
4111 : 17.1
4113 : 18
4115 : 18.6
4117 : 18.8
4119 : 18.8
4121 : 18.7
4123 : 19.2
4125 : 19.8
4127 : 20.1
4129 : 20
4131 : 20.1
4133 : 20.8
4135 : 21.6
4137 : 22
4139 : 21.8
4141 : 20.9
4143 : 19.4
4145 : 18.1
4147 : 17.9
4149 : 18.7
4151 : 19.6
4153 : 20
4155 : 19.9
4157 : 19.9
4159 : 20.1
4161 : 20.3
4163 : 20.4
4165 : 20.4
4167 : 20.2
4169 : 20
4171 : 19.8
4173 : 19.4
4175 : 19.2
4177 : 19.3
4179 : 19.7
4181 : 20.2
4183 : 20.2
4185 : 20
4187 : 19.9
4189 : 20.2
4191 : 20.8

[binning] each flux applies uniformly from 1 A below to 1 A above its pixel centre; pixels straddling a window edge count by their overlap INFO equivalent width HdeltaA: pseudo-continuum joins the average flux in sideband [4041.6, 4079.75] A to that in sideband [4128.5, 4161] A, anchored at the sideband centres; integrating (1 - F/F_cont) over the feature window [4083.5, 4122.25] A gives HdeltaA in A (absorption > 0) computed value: 5.2 A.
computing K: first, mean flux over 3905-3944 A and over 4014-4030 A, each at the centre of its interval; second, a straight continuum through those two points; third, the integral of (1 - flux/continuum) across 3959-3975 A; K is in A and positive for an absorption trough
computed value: 4.4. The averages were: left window 20.8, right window 21.9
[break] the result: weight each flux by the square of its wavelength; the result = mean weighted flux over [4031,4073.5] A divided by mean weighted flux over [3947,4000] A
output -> 1.22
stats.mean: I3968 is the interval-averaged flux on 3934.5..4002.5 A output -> 18.8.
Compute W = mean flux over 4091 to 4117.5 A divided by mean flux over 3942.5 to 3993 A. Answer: 0.9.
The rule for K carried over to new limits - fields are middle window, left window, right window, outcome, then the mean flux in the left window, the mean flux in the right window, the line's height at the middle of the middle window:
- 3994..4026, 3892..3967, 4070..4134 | -2.3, 20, 19.2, 19.6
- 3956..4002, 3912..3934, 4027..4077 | 6.5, 20.4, 21.4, 20.8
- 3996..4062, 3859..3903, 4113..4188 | -4.8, 19.6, 19.8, 19.7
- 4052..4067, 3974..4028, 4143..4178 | -1.3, 20.2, 19.6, 20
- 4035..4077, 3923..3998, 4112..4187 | -4.7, 18.9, 19.8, 19.3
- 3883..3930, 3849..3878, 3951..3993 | 1.5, 22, 17.8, 20.3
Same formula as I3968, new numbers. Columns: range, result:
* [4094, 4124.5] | 17.3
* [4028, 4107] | 20.5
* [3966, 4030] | 19.4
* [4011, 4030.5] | 21.7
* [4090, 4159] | 18.8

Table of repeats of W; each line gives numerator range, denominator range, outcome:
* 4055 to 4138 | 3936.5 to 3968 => 1.02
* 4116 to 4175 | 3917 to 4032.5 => 1.01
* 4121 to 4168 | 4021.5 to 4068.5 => 0.94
